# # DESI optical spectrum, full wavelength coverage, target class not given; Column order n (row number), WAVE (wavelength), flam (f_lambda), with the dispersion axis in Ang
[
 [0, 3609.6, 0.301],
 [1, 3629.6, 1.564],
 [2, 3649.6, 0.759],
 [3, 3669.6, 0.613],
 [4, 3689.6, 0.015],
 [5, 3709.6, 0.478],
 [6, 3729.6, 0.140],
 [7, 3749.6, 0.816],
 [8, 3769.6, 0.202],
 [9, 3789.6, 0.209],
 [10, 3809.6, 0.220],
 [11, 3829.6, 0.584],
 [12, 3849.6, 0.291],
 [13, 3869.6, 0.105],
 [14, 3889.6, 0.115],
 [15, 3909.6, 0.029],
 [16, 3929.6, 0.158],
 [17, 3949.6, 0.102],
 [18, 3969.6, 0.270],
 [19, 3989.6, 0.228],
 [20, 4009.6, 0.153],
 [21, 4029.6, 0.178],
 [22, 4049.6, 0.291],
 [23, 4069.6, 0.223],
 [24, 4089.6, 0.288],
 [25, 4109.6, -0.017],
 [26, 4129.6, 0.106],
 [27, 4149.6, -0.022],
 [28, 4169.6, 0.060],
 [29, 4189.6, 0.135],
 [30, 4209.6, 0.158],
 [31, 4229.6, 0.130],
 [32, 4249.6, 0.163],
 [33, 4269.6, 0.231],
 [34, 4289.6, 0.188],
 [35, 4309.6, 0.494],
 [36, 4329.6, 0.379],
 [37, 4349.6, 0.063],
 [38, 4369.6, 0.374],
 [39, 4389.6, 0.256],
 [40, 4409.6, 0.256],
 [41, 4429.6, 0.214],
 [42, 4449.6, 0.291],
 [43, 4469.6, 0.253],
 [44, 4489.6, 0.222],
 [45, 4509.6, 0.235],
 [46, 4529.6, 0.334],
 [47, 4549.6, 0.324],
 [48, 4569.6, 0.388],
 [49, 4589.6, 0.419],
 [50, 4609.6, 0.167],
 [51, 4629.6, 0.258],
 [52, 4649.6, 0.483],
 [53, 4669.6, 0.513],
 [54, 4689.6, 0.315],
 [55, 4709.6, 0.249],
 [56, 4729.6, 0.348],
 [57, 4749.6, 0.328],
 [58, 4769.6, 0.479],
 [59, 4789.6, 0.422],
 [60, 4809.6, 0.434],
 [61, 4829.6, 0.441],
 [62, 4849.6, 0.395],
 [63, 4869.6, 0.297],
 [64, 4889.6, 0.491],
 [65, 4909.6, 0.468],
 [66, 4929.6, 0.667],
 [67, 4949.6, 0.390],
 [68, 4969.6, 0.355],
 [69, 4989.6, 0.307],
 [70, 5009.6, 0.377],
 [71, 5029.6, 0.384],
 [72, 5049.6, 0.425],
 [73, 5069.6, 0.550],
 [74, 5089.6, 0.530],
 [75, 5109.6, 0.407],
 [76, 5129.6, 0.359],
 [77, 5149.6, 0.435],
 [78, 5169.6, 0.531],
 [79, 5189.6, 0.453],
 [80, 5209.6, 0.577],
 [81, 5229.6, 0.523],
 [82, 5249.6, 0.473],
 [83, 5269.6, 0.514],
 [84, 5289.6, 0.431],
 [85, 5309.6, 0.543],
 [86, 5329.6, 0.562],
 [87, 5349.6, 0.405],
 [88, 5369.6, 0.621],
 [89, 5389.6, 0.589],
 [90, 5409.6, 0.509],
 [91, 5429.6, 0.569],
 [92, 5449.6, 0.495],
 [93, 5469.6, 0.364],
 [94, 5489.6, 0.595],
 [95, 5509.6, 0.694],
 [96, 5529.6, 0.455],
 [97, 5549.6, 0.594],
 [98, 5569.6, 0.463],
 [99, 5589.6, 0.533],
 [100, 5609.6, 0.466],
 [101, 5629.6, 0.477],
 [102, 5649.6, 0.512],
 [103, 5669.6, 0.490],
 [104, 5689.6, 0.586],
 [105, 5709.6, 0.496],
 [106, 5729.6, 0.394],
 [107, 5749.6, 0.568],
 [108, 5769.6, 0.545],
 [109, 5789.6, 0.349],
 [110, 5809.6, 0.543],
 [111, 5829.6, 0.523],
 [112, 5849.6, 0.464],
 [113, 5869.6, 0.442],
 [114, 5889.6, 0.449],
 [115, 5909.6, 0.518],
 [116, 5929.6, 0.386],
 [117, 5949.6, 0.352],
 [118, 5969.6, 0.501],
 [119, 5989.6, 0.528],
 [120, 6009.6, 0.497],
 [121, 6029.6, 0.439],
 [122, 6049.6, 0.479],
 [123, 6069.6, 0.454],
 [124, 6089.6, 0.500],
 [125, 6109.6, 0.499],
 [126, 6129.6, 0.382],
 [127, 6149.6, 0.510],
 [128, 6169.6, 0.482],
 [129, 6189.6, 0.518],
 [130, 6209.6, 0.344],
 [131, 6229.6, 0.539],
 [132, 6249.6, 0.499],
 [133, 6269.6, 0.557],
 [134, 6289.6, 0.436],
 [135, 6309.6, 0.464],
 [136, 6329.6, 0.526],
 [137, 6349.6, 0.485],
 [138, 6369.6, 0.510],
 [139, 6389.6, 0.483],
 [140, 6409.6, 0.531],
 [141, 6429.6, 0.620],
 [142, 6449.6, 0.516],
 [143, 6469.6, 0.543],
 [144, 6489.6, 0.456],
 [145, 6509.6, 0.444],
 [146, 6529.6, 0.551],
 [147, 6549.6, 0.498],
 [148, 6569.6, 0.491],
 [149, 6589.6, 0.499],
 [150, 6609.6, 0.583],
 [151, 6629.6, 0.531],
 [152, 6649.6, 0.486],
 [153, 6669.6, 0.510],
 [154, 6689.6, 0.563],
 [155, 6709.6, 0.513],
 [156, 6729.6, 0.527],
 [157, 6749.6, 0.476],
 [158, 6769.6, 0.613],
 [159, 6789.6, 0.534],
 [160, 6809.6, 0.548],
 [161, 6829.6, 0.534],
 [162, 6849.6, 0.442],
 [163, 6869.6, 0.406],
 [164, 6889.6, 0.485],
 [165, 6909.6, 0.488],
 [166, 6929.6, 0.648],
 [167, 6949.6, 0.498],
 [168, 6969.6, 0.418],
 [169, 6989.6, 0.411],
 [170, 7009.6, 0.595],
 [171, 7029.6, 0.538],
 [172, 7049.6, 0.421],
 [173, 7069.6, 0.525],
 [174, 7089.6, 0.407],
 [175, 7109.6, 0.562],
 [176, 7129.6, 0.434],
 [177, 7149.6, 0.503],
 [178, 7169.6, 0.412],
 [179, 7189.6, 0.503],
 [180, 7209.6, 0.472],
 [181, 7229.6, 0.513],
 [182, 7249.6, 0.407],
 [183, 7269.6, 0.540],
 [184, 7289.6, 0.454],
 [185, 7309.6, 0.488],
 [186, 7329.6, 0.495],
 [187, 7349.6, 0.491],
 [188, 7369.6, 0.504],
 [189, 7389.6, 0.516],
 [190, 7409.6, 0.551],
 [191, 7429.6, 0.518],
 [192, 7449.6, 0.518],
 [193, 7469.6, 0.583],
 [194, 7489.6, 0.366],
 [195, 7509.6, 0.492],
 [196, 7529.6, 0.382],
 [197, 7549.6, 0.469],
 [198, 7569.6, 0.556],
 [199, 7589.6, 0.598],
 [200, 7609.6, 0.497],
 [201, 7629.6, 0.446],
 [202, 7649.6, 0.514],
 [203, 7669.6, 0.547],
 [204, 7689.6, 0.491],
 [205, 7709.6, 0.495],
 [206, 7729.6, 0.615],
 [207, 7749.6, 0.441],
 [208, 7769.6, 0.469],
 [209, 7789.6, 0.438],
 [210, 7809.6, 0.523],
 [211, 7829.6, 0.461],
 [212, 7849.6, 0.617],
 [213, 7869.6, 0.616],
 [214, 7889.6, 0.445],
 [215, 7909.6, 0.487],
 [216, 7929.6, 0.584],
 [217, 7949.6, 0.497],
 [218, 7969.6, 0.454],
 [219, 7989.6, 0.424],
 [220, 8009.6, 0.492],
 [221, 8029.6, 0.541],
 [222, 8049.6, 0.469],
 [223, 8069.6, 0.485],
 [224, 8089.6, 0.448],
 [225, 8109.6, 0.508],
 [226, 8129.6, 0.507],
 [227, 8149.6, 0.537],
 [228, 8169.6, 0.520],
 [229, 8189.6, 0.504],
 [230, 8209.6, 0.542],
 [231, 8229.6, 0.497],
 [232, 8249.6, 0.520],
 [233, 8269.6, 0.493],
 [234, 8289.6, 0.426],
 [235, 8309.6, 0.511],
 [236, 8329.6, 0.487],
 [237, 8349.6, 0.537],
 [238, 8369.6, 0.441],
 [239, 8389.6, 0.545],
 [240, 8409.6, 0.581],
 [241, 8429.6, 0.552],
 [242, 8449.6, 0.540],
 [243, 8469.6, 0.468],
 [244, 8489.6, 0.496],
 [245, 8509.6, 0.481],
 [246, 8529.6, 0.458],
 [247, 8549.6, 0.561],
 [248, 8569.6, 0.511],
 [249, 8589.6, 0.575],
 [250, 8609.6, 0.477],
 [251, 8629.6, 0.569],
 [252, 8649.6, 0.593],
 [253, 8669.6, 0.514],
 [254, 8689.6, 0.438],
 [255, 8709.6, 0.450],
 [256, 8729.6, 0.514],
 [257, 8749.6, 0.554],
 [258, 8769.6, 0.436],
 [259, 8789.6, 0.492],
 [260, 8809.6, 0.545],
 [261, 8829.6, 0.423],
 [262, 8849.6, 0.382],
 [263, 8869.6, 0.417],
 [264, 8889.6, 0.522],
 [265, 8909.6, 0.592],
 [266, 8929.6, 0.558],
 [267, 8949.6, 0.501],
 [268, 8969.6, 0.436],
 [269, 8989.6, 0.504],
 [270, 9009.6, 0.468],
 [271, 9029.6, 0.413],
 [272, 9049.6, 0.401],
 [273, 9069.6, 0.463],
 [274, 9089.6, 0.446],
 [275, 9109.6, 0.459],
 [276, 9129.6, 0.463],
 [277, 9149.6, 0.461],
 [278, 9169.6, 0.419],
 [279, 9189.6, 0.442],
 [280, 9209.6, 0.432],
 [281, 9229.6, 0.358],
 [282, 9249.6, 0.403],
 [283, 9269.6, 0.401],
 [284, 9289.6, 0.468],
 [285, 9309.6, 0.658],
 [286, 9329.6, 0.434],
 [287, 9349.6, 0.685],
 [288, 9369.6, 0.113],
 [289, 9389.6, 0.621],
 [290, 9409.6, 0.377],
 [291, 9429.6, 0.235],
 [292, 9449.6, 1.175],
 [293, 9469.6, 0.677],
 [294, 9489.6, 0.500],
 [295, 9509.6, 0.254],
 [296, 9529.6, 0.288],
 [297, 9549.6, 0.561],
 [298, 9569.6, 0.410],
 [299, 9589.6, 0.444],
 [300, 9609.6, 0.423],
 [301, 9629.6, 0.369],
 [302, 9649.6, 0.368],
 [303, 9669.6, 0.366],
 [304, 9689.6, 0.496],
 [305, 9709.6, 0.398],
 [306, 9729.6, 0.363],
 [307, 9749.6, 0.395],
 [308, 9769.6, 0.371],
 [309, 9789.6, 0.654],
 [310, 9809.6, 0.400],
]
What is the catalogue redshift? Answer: 0.164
